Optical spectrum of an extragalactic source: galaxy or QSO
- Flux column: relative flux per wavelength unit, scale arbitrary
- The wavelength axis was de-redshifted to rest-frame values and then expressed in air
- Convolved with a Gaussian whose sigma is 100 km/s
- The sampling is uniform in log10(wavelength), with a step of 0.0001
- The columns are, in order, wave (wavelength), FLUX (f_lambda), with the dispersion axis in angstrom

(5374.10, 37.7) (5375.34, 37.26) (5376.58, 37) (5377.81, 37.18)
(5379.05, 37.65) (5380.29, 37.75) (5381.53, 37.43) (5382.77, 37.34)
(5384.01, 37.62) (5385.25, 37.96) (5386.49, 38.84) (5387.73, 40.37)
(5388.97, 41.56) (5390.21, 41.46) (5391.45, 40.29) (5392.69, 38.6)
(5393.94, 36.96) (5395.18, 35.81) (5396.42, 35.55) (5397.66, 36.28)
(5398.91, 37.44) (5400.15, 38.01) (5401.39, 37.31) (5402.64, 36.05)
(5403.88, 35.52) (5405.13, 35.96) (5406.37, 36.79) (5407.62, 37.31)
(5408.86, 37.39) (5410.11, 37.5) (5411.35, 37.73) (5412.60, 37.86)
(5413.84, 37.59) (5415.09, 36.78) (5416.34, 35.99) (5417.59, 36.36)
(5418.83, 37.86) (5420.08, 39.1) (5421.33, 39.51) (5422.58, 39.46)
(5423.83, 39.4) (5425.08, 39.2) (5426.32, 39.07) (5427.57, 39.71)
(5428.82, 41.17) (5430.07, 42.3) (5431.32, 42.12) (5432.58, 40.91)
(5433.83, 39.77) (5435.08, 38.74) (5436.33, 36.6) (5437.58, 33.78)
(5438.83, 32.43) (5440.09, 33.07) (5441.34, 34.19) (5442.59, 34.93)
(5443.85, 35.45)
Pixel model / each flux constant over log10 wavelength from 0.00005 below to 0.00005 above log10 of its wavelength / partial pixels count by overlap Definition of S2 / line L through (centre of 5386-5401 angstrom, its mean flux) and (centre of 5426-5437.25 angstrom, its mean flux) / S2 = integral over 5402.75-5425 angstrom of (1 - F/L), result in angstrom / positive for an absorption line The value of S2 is 0.9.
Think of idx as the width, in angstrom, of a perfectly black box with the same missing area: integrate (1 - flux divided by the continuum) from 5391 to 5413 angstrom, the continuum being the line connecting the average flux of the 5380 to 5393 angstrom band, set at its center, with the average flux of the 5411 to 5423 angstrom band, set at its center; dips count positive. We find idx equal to 0.8 angstrom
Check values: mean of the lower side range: 39.1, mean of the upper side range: 37.8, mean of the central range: 37.1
